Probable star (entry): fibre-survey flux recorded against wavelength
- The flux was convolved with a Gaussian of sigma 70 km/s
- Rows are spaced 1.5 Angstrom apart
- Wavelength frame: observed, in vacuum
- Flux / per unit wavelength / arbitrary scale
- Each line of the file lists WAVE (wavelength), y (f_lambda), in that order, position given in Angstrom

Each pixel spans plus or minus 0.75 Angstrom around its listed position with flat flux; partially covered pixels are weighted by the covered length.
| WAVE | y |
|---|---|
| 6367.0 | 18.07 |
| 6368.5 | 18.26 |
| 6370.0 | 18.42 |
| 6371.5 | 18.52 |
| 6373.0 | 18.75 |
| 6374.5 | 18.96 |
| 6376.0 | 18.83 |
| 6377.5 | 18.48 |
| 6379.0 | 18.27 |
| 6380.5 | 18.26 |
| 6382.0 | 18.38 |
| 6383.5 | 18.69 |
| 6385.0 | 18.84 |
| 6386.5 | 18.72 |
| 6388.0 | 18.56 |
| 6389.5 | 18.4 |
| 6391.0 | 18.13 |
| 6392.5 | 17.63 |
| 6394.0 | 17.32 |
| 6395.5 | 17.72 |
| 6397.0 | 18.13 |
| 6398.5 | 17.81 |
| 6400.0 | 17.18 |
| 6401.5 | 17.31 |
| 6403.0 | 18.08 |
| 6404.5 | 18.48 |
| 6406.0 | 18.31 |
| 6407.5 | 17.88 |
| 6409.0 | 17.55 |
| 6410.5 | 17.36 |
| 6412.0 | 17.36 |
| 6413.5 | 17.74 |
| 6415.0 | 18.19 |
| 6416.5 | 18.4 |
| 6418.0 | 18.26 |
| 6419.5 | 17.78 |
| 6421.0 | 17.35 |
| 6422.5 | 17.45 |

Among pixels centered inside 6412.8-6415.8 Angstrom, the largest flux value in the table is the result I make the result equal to 18.19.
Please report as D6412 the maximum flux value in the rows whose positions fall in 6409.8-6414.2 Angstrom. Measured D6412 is 17.74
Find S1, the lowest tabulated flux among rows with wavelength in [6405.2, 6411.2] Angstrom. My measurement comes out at 17.36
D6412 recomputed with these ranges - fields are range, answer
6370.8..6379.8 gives 18.96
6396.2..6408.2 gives 18.48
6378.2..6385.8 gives 18.84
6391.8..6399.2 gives 18.13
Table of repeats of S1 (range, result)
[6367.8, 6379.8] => 18.26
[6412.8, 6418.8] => 17.74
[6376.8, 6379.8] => 18.27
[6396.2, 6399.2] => 17.81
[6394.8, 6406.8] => 17.18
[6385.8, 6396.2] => 17.32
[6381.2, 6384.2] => 18.38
